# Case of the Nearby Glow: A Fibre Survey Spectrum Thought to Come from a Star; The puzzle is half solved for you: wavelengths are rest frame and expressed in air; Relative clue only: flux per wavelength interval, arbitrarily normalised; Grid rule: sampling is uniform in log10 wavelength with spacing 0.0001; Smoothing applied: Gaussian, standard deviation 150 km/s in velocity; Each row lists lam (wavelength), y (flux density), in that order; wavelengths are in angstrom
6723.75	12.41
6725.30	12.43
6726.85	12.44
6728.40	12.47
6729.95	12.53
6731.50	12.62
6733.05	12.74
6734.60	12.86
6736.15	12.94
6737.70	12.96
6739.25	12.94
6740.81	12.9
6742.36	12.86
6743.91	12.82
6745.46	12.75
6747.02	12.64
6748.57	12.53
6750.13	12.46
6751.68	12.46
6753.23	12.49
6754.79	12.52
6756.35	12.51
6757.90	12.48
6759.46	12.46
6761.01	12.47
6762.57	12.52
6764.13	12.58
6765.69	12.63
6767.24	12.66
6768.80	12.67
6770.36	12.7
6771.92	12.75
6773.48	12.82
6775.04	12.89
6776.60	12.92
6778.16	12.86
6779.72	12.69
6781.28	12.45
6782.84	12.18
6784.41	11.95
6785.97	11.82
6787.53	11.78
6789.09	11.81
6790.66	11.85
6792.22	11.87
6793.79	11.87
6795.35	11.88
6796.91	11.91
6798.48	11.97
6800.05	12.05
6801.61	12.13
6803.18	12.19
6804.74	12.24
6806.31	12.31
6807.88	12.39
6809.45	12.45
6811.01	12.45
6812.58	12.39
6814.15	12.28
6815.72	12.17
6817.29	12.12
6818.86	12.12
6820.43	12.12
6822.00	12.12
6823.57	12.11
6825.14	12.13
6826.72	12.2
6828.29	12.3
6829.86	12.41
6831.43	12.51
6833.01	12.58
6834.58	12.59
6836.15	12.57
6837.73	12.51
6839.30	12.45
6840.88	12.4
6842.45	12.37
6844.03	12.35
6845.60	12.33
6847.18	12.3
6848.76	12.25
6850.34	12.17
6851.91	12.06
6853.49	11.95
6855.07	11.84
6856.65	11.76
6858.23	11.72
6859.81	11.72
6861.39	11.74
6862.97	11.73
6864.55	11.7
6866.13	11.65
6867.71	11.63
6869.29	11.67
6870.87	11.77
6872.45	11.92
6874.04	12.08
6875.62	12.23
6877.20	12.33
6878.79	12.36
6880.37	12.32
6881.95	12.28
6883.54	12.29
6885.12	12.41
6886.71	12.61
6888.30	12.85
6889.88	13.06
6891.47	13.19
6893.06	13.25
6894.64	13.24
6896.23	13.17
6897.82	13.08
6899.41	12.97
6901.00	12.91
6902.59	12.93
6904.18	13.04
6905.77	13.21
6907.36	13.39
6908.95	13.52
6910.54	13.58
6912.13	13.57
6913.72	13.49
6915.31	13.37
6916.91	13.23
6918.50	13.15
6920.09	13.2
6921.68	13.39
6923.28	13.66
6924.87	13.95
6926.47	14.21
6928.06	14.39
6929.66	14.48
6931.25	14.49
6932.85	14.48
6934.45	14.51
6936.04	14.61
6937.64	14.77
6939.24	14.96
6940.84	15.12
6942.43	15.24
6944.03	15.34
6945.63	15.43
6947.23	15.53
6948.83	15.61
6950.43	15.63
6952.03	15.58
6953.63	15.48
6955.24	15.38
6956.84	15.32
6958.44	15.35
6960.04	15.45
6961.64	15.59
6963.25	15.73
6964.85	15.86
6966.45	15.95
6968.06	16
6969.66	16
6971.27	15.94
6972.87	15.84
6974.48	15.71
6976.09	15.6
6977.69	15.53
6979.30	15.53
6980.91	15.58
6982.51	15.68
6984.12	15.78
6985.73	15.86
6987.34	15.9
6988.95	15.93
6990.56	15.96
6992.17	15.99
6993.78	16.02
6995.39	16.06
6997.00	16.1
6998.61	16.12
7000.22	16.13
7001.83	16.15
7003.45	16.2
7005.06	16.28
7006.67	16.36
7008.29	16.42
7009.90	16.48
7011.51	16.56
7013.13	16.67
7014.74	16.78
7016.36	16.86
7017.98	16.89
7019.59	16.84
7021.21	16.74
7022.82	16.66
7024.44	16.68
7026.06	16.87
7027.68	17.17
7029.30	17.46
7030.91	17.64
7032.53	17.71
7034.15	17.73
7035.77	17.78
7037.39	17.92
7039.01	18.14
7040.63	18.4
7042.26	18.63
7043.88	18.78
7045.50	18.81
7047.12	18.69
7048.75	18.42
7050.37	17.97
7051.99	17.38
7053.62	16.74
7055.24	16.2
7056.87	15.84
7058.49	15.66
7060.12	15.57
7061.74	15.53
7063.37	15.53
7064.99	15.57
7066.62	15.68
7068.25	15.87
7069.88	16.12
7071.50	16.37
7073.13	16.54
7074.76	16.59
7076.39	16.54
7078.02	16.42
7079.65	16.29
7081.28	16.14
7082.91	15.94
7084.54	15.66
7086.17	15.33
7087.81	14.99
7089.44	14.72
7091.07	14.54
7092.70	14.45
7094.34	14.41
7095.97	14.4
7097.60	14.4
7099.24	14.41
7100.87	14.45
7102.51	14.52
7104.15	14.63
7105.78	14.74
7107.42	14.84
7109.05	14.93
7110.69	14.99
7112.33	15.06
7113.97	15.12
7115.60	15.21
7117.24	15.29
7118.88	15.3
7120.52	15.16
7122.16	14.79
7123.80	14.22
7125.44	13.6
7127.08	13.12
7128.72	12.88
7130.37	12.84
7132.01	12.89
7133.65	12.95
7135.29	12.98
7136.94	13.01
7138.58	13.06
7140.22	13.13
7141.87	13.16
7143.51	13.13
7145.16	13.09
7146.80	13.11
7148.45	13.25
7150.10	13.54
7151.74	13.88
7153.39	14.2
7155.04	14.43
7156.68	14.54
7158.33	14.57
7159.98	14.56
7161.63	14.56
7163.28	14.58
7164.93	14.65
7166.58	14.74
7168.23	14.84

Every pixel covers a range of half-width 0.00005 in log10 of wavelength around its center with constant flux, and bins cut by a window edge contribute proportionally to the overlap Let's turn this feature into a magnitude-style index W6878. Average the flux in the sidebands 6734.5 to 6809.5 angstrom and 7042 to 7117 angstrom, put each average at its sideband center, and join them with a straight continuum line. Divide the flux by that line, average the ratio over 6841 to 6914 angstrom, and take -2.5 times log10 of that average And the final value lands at 0.09 mag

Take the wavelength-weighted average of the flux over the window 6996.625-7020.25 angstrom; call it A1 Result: 16.5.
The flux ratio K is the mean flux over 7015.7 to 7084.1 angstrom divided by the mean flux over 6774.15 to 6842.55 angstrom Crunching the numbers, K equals 1.38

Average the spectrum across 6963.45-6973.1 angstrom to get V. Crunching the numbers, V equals 15.9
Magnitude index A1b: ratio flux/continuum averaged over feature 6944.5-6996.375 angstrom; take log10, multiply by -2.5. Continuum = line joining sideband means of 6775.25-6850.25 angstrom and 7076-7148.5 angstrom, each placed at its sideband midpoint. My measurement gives -0.174 mag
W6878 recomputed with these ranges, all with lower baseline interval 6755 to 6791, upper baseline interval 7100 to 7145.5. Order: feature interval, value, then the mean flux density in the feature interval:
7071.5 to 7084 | -0.18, 16.3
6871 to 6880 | 0.07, 12.2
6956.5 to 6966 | -0.17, 15.6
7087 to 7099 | -0.05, 14.6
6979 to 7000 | -0.18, 15.9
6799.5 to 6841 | 0.03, 12.3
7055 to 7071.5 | -0.15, 15.8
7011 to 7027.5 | -0.23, 16.8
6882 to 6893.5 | 0.02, 12.8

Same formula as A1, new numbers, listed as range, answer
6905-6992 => 14.9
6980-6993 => 15.8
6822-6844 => 12.4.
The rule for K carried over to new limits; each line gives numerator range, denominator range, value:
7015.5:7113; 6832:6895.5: 1.33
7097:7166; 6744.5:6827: 1.14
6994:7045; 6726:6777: 1.34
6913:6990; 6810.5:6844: 1.22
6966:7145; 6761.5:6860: 1.28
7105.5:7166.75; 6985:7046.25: 0.83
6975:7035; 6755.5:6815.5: 1.33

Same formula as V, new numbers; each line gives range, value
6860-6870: 11.7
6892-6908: 13.1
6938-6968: 15.5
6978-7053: 16.9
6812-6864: 12.2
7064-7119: 15.3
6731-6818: 12.4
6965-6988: 15.8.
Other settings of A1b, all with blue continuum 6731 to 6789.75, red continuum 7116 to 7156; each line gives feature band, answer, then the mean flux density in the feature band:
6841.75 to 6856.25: 0.058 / 12.2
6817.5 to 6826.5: 0.056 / 12.1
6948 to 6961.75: -0.179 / 15.5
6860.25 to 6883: 0.082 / 12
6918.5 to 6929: -0.058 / 13.8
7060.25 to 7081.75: -0.193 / 16.1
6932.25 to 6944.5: -0.139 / 14.9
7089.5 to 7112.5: -0.083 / 14.6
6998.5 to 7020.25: -0.235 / 16.5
